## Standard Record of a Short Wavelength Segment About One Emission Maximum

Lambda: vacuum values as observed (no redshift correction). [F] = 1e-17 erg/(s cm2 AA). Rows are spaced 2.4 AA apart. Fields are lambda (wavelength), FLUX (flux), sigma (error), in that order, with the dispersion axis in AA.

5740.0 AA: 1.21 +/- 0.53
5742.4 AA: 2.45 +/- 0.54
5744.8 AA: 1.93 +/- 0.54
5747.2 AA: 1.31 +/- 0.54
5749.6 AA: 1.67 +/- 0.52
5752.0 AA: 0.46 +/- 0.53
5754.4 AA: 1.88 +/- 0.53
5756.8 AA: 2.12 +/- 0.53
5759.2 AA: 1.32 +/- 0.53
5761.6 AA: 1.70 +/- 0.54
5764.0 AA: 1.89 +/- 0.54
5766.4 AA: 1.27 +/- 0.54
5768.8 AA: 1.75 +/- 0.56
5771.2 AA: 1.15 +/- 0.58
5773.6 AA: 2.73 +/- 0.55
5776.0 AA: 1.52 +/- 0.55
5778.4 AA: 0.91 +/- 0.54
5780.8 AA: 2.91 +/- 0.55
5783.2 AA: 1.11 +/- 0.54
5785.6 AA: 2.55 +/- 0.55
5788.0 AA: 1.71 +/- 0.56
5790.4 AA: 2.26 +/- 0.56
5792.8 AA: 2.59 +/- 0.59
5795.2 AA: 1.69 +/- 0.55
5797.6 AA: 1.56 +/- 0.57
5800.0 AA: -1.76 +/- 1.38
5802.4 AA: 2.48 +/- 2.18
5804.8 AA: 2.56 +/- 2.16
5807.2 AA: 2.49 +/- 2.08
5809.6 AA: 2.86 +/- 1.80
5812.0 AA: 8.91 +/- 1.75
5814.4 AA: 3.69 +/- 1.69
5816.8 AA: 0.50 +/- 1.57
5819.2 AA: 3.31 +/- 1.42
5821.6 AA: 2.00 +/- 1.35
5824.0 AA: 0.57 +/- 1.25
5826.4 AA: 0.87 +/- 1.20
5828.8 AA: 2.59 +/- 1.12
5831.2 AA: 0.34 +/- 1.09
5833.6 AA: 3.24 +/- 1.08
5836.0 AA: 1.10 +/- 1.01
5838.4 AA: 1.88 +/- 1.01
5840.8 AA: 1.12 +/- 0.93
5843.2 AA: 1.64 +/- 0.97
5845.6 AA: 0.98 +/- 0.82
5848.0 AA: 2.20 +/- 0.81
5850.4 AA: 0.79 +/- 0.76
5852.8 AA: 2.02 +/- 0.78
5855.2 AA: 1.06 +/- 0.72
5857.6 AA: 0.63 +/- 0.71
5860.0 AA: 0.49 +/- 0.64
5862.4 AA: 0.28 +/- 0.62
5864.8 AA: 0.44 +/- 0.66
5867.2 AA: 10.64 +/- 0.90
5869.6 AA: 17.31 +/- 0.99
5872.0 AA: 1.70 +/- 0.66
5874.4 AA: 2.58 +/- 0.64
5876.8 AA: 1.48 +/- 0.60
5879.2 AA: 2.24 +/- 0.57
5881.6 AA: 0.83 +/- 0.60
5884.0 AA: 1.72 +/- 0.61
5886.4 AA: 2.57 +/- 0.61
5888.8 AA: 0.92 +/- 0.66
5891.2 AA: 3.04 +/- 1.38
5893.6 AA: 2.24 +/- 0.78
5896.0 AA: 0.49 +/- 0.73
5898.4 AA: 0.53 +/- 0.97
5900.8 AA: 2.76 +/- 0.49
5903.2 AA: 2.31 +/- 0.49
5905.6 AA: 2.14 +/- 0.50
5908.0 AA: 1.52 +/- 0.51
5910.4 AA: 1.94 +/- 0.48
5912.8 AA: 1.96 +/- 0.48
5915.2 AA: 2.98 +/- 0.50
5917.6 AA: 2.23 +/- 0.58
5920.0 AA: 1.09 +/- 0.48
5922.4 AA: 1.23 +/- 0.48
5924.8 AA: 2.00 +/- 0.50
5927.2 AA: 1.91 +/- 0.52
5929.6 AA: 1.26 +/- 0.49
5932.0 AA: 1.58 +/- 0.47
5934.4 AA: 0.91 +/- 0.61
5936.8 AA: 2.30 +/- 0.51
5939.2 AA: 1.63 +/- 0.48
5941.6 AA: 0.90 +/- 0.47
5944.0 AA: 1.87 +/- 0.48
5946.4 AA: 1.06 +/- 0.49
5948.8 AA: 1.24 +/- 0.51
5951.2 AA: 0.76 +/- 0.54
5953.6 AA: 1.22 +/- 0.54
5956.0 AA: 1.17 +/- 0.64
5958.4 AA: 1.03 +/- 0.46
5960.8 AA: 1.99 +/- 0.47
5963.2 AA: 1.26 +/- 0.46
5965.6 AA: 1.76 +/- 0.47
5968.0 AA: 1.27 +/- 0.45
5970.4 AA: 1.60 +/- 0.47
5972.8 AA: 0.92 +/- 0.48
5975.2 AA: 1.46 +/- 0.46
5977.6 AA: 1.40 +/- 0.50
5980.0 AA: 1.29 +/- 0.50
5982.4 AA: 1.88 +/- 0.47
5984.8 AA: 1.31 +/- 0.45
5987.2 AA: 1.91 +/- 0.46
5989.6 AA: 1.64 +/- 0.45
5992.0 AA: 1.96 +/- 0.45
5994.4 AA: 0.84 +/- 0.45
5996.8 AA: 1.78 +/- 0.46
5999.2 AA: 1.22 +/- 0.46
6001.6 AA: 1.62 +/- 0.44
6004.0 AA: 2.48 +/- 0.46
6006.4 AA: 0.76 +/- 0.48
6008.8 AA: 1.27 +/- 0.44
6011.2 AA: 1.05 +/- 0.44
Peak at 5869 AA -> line [O III]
